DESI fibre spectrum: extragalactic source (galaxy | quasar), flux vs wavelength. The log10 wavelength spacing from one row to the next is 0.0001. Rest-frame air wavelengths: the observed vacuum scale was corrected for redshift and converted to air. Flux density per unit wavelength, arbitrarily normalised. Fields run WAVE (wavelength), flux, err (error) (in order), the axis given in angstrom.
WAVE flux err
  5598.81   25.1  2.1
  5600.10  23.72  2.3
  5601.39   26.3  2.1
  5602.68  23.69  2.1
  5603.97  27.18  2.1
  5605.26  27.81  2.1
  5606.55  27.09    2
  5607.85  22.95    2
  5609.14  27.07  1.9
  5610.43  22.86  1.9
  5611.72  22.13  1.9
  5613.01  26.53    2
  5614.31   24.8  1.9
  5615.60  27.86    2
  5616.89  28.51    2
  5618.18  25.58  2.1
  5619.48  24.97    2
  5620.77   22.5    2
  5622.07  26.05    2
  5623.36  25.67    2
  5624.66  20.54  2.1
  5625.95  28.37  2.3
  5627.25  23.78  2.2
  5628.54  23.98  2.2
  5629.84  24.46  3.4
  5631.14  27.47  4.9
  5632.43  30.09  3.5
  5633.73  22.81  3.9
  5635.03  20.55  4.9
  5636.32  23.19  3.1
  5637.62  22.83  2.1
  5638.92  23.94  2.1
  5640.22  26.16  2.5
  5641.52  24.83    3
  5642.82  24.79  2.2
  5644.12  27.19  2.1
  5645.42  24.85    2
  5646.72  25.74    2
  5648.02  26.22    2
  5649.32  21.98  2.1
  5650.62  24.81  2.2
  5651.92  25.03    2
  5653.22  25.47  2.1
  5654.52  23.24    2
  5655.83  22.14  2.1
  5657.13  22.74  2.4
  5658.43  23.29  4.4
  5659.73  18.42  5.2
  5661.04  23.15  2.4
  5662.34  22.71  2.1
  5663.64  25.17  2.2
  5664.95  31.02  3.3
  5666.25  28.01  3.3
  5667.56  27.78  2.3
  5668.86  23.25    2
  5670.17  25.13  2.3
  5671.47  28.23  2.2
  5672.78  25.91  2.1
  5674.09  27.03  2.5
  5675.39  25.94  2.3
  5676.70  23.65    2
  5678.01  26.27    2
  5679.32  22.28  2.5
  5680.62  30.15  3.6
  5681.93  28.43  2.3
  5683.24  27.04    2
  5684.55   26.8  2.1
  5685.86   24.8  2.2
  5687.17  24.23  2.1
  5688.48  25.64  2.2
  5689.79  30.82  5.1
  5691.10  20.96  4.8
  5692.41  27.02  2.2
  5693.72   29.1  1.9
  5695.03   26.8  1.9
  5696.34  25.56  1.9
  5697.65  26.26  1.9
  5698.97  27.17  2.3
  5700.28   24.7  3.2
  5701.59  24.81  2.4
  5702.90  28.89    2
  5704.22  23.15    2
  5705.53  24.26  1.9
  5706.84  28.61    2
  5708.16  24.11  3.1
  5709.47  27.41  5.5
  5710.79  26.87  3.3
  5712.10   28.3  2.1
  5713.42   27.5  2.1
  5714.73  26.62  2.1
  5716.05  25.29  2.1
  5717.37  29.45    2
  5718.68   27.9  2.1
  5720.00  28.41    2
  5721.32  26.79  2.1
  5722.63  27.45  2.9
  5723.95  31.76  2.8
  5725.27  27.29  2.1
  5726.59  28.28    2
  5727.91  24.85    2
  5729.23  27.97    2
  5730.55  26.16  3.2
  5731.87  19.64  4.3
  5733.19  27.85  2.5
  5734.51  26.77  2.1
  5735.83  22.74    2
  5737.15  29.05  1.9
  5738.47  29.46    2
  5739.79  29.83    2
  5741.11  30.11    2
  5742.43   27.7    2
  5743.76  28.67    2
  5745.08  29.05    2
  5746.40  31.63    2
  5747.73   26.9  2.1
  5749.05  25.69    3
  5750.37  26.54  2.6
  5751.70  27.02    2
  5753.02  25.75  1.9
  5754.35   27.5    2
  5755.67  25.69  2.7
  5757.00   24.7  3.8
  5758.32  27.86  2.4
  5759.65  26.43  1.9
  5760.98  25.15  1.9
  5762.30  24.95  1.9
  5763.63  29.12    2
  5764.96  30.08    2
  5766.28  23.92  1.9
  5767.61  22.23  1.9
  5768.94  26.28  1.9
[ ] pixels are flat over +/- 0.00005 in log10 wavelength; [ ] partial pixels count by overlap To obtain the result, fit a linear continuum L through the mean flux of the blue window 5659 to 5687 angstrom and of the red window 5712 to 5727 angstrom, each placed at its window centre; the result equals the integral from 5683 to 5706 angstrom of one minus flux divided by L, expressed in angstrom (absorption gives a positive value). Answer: 0.63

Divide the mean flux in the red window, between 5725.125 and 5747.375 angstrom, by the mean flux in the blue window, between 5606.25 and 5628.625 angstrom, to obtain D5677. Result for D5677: 1.1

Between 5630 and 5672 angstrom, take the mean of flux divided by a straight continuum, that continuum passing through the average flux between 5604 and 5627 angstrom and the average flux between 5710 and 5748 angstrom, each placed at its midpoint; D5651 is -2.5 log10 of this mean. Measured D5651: 0.06 mag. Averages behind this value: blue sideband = 25.4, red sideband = 27.6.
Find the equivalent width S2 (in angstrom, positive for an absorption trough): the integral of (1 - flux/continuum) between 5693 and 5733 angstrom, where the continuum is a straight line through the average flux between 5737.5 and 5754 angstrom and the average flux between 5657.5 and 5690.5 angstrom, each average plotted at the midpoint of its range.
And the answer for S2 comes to 0.53 angstrom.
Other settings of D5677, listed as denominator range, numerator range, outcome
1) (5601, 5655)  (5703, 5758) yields 1.08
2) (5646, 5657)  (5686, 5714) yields 1.08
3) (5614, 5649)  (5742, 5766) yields 1.08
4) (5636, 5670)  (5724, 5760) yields 1.11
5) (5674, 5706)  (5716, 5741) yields 1.05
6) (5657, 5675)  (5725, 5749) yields 1.09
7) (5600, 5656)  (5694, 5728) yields 1.08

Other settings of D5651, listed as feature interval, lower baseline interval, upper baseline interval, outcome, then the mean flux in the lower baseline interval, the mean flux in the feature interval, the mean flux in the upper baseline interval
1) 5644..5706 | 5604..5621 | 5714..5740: 0.04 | 25.6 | 25.5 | 27.1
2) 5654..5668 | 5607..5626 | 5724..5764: 0.06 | 25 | 24.3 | 27.1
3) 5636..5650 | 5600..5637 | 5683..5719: 0.03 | 25.1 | 24.7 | 26.4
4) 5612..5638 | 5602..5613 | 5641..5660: -0.01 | 25.2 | 25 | 24.2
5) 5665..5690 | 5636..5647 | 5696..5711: -0.04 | 24.8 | 26.4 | 26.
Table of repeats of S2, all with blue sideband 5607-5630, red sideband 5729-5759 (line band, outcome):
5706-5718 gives -0.23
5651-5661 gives 1.03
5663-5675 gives -0.46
